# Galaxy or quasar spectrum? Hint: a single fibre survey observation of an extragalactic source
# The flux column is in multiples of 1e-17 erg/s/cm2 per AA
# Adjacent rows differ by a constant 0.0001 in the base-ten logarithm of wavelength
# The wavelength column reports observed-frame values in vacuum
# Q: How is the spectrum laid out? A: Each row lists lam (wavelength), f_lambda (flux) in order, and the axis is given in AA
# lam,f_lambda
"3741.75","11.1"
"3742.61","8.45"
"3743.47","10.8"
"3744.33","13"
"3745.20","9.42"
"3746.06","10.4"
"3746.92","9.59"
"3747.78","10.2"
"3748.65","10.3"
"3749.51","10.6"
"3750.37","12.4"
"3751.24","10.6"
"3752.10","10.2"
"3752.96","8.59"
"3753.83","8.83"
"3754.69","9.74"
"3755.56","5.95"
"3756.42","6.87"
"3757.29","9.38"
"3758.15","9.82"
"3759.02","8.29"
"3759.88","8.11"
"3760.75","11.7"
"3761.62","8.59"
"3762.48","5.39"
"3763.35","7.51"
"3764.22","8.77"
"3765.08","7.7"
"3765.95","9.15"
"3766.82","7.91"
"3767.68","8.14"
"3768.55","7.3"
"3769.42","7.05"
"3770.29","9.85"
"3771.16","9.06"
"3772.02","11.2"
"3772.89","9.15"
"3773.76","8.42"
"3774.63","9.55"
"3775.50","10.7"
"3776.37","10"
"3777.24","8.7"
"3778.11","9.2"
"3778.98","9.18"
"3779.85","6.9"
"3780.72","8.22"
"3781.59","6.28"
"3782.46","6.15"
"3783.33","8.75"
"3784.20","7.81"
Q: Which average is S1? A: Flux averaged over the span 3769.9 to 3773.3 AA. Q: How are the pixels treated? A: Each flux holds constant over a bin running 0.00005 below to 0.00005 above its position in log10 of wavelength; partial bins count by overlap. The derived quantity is 9.83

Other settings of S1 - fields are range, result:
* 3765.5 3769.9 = 7.92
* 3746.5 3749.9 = 10.2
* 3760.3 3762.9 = 8.57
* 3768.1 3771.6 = 8.33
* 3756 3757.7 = 8.09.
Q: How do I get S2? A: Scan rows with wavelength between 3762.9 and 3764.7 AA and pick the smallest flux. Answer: 7.51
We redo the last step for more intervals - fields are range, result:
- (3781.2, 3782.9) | 6.15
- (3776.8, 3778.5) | 8.7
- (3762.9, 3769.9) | 7.05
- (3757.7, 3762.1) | 8.11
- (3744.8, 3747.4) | 9.42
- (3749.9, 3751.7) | 10.6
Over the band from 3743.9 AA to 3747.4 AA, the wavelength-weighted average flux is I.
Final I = 10.6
